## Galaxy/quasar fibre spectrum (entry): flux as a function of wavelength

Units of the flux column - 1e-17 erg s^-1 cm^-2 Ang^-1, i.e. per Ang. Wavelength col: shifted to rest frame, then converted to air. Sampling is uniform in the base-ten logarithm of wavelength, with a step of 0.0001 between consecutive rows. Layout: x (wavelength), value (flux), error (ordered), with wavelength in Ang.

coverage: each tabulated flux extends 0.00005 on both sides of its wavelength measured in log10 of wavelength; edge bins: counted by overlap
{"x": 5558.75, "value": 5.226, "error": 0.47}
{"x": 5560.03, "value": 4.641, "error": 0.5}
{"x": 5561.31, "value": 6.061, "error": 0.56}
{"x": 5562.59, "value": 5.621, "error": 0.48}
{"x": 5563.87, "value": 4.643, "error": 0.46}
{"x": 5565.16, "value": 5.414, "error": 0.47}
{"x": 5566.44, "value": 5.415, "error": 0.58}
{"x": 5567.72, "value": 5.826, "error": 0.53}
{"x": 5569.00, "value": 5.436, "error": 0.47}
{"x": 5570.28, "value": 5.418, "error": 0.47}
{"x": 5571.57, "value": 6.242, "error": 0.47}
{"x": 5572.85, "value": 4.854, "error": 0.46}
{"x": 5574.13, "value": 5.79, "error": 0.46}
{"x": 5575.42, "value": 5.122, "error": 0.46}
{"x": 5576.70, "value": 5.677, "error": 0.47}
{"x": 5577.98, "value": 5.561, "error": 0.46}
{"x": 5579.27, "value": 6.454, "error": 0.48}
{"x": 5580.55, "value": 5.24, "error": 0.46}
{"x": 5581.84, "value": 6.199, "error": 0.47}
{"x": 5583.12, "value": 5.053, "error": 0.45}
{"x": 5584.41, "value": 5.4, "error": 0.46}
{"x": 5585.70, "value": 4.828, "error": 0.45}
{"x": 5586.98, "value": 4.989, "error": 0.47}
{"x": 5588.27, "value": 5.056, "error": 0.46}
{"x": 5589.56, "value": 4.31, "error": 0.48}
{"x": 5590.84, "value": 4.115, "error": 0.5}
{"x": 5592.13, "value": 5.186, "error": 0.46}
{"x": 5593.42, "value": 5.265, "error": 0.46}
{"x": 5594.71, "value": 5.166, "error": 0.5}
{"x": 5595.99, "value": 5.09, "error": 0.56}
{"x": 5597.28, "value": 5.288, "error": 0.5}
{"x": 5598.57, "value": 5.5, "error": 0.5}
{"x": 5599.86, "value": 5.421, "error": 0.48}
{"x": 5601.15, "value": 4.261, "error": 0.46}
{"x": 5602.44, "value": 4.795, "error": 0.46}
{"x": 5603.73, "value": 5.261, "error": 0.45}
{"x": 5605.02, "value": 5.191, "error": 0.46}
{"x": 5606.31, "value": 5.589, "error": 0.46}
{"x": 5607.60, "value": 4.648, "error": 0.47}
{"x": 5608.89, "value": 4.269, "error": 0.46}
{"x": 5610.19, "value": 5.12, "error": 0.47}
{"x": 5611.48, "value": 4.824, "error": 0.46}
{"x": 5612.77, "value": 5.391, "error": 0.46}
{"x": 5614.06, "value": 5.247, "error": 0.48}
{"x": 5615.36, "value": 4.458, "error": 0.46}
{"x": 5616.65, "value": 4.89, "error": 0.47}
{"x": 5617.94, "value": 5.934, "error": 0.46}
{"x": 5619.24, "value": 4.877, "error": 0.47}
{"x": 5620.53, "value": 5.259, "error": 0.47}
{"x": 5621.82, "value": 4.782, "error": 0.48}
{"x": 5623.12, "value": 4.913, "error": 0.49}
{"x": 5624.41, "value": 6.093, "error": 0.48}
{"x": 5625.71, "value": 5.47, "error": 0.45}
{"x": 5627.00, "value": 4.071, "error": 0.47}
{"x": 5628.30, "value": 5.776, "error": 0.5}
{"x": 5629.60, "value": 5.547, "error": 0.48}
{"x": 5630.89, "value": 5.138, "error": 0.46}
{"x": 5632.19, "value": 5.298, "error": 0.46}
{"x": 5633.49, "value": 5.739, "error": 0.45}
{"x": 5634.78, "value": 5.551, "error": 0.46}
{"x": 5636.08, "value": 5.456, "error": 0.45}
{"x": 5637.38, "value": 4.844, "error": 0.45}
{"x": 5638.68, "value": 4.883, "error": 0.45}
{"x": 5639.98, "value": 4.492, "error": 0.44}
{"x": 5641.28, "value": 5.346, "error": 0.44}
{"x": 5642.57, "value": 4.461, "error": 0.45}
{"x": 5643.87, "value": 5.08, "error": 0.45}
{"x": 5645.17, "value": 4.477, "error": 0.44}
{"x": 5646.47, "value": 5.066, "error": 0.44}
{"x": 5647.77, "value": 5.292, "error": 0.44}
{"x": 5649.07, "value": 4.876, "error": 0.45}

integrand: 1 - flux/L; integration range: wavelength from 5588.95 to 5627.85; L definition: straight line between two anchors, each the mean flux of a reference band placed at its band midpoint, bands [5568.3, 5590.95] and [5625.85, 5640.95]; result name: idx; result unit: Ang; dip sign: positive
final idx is 1.7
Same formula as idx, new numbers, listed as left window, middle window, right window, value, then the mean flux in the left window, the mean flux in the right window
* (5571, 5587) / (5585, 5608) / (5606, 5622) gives 1.1 Ang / 5.51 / 5.02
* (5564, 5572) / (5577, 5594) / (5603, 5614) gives 0.4 Ang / 5.54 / 5.05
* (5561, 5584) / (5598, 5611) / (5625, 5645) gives 0.8 Ang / 5.55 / 5.13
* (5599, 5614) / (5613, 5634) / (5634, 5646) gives -1.0 Ang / 5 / 4.97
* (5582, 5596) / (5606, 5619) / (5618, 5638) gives 0.4 Ang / 4.99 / 5.27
